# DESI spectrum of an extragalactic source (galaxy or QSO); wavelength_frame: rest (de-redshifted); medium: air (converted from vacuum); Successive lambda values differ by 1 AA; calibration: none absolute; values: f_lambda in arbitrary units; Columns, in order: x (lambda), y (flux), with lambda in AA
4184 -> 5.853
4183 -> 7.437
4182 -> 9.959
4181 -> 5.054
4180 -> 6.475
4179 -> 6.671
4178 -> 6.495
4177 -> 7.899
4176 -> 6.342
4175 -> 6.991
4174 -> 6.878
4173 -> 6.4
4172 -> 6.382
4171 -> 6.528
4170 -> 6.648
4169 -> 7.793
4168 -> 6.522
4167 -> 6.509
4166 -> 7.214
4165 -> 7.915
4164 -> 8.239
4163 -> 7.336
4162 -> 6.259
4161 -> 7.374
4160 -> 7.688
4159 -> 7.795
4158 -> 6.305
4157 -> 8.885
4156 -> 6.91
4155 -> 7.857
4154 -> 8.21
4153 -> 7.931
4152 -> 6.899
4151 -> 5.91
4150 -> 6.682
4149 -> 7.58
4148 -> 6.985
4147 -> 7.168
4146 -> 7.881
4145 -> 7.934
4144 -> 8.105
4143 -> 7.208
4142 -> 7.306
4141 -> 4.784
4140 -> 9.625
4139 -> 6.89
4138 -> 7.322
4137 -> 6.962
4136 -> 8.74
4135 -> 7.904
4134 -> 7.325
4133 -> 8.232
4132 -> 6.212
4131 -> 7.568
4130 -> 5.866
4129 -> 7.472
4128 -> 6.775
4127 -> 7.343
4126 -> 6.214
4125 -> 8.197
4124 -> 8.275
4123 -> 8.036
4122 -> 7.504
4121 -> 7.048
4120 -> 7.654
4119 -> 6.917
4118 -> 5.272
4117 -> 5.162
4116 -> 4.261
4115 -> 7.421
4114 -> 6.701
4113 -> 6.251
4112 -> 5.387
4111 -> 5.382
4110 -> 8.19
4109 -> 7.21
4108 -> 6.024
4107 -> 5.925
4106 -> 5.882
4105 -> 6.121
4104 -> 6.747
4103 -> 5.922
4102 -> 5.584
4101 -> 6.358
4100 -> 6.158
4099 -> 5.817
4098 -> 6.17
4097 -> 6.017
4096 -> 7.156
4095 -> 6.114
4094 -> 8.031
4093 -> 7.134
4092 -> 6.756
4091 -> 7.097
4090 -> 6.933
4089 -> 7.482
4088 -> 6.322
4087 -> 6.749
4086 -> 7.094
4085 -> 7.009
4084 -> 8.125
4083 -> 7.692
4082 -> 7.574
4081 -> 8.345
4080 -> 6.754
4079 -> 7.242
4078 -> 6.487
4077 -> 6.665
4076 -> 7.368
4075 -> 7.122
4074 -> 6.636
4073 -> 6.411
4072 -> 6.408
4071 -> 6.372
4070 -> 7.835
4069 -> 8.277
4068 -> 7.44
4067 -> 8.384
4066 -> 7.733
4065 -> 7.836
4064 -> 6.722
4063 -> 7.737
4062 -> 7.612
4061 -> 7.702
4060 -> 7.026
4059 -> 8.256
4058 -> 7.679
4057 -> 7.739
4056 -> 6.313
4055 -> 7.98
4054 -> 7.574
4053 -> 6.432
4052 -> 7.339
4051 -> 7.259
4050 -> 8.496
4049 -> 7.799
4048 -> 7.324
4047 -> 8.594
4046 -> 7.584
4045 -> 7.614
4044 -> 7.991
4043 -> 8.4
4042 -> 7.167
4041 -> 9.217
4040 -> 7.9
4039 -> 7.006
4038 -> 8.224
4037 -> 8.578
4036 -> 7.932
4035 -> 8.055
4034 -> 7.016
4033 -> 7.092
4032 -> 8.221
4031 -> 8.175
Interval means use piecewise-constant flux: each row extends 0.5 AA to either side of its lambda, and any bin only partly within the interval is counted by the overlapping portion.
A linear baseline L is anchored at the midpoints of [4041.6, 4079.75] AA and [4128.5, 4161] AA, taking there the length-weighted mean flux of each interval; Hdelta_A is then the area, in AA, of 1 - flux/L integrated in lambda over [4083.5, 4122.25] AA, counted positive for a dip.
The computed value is 4.6 AA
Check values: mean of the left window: 7.43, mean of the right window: 7.38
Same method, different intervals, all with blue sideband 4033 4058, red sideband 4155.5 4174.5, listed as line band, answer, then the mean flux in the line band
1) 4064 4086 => 0.8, 7.3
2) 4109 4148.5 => 1.3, 7.07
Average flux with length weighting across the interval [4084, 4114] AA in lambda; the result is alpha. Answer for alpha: 6.55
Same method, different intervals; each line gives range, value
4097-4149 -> 6.85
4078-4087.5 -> 7.35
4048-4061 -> 7.49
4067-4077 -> 7.14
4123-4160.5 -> 7.39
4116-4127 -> 6.92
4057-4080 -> 7.31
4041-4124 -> 7.05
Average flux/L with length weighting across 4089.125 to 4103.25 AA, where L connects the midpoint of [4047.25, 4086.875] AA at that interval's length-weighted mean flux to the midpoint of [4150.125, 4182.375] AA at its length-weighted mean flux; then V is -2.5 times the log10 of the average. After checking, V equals 0.12 mag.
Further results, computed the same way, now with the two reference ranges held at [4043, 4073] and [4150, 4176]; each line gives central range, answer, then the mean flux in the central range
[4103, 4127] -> 0.114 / 6.6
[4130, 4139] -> -0.022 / 7.4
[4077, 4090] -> 0.036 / 7.21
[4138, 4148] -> -0.027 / 7.41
